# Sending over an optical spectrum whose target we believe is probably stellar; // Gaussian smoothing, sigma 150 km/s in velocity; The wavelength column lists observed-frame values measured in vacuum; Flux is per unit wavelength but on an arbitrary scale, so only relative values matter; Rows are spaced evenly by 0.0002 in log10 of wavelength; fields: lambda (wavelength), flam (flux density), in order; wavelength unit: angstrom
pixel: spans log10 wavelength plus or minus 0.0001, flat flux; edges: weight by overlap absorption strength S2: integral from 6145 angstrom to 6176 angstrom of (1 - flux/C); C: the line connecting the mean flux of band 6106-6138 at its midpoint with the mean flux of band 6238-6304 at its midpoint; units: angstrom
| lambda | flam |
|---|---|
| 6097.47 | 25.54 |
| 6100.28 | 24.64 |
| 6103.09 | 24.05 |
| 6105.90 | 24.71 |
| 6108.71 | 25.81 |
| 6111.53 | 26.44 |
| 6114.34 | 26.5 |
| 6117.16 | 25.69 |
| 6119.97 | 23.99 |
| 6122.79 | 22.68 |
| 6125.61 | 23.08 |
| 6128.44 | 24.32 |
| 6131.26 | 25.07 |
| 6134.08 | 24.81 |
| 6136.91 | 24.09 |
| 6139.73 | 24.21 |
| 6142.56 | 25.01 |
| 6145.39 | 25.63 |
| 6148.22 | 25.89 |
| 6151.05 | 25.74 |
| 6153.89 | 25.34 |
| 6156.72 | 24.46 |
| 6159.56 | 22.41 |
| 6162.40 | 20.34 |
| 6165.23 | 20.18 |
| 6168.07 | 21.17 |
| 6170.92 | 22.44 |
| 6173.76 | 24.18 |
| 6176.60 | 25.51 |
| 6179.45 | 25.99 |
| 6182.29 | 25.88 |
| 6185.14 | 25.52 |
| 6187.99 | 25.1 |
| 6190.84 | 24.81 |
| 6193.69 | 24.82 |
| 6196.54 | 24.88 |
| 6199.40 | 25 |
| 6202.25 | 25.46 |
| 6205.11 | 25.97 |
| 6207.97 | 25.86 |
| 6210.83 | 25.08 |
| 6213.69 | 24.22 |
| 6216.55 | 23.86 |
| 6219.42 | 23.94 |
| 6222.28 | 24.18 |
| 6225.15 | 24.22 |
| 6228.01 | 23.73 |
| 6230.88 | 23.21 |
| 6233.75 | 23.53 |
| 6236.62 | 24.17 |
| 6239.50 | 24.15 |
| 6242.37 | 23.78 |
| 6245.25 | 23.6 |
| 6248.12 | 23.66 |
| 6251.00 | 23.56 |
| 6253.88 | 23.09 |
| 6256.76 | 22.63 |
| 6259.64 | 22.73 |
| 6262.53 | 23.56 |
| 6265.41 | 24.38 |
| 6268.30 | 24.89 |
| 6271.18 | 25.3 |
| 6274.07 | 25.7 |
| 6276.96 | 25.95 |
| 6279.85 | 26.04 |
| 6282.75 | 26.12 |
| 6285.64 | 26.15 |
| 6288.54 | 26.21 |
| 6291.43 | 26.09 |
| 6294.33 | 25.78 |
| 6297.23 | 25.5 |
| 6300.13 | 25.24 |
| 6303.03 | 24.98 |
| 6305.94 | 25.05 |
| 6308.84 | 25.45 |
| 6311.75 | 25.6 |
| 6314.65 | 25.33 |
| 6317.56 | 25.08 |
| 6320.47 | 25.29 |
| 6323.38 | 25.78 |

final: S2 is 1.7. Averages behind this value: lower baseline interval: 24.8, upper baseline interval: 24.7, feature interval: 23.4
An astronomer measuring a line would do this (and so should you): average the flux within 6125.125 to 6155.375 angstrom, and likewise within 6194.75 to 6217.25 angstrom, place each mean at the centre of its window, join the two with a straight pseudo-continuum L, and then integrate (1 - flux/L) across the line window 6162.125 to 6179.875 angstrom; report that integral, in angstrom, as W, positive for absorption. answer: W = 1.54 angstrom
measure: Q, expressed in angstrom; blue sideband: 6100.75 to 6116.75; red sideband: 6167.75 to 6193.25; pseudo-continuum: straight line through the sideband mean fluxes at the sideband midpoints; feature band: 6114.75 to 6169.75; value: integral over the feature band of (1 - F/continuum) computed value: 2.5 angstrom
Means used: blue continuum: 25.5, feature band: 23.9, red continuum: 24.7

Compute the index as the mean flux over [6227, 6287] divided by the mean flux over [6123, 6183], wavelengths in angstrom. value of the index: 1.01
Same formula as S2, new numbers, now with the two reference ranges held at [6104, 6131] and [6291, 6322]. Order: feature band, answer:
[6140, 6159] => -0.2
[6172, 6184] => -0.2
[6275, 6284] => -0.3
